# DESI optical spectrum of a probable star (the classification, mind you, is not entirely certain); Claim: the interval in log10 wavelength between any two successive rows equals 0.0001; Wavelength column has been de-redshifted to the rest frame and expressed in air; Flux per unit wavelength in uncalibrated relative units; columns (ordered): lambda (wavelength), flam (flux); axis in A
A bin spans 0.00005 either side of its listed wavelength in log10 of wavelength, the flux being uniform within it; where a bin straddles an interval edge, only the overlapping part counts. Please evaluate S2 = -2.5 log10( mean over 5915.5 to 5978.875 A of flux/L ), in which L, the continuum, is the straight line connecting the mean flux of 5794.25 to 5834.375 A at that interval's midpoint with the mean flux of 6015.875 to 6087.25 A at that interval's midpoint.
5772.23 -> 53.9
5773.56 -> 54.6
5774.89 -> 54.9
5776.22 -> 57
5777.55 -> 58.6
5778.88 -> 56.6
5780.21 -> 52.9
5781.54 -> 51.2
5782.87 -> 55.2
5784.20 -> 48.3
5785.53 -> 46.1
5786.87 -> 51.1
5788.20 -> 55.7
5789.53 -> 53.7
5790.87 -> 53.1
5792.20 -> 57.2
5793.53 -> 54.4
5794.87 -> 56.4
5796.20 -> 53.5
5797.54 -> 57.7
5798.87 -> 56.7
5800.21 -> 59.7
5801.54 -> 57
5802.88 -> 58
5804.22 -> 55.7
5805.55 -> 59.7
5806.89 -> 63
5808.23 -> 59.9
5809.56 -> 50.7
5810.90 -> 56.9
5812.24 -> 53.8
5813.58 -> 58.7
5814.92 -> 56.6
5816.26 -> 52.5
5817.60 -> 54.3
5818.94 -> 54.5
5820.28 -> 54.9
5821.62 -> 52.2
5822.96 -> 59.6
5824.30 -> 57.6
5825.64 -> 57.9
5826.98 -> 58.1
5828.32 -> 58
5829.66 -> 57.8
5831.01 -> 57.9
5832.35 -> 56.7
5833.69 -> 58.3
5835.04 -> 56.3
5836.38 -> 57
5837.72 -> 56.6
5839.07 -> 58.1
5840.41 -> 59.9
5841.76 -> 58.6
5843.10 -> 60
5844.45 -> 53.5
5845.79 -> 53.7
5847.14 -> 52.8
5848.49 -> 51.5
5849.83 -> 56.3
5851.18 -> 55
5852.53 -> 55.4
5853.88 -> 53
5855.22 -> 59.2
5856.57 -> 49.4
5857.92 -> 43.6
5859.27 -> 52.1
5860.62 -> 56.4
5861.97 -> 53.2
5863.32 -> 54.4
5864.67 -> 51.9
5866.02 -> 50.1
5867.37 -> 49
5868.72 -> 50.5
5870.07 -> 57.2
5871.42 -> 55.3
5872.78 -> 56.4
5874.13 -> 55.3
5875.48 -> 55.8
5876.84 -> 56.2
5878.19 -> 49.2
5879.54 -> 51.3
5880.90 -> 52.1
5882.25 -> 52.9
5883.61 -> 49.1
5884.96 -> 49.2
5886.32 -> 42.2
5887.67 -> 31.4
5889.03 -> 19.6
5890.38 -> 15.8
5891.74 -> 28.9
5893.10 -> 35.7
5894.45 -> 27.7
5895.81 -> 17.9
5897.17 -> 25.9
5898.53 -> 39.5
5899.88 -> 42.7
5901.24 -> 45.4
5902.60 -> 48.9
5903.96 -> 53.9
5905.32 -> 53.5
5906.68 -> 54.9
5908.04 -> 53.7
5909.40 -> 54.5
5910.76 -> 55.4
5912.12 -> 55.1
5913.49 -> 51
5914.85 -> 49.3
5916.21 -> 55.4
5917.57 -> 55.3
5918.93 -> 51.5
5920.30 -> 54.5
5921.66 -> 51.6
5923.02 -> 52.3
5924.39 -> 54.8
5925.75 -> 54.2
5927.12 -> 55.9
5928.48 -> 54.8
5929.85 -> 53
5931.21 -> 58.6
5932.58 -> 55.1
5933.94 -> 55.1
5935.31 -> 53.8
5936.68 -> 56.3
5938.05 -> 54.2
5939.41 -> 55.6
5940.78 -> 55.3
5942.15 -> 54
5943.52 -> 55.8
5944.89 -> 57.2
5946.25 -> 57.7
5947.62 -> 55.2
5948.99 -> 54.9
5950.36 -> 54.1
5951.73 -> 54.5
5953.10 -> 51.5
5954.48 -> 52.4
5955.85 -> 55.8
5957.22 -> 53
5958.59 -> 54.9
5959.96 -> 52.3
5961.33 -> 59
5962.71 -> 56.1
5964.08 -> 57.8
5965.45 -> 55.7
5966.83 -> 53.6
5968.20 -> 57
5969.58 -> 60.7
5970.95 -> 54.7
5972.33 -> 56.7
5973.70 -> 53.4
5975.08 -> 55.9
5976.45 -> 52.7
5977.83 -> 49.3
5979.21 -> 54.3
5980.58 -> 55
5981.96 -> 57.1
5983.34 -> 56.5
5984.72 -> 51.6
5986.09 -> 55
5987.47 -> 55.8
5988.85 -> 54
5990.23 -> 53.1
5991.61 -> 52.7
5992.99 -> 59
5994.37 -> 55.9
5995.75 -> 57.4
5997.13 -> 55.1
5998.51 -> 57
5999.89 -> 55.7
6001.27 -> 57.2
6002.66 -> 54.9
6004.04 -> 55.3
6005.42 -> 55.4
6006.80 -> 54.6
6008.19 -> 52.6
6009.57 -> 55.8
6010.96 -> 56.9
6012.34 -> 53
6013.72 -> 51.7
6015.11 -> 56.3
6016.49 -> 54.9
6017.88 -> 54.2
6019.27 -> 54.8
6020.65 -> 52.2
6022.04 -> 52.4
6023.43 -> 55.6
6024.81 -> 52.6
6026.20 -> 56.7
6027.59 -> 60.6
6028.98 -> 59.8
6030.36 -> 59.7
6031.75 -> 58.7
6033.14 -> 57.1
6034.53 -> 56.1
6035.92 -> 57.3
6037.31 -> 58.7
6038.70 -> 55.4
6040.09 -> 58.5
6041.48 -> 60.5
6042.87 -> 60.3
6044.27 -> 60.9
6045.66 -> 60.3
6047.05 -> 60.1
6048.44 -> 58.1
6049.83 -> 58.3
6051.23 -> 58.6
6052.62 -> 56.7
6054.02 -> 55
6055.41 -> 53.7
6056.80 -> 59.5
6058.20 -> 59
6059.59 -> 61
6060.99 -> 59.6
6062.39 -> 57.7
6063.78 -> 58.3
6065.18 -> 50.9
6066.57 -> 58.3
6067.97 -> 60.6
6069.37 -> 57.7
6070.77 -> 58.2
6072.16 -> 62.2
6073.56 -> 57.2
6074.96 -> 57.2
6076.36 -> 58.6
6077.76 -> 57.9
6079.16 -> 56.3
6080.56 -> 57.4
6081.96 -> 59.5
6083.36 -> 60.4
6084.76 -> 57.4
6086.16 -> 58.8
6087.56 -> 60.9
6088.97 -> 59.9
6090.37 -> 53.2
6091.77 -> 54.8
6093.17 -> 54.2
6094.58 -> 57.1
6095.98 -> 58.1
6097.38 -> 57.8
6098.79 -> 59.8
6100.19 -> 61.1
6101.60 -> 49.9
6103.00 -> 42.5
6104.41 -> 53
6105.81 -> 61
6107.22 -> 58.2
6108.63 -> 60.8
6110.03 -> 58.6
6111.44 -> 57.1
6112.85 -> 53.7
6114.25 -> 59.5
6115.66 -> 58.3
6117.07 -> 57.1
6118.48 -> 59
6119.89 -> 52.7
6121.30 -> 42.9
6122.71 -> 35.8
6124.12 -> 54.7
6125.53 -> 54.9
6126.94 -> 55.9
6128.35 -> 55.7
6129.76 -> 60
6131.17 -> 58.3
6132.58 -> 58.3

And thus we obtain 0.05 mag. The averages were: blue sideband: 56.8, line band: 54.8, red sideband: 57.7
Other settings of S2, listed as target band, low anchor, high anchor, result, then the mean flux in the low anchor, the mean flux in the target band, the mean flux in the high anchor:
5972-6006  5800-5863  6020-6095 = 0.04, 56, 55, 57.7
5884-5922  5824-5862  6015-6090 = 0.28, 55.7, 43.6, 57.7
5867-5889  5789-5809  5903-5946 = 0.11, 57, 49.9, 54.4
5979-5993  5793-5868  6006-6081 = 0.04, 55.6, 54.8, 57.2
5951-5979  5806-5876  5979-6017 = 0.01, 55.3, 54.8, 55.2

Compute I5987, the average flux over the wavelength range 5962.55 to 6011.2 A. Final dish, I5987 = 55.3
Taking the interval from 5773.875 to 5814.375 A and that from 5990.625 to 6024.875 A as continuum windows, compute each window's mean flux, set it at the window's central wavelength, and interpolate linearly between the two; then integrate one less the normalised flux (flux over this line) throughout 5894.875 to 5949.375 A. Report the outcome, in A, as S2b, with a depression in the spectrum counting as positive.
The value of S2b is 3.4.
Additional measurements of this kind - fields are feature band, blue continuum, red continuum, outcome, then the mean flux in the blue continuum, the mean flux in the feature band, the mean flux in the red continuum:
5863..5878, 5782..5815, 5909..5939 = 0.3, 55.5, 53.7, 54.2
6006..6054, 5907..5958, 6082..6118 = -0.7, 54.4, 56.7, 57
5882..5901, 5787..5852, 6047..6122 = 7.6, 56.4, 34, 57.1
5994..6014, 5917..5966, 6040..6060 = 0.6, 54.8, 55.3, 58.7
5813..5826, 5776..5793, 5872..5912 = -1.4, 53.5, 55.8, 44.1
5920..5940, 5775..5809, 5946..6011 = 0.2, 55.5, 54.7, 55.1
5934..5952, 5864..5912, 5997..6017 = -1.9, 45.5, 55.3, 55.1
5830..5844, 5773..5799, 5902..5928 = -1.0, 54.2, 57.8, 53.5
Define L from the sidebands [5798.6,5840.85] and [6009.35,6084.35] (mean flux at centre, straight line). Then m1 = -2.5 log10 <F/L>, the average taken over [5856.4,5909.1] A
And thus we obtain 0.24 mag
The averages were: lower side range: 57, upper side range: 57.4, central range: 45.9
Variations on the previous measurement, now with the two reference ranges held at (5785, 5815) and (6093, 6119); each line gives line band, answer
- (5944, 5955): 0.030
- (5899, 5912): 0.096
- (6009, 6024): 0.042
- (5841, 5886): 0.056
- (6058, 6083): -0.030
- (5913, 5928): 0.057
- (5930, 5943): 0.020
